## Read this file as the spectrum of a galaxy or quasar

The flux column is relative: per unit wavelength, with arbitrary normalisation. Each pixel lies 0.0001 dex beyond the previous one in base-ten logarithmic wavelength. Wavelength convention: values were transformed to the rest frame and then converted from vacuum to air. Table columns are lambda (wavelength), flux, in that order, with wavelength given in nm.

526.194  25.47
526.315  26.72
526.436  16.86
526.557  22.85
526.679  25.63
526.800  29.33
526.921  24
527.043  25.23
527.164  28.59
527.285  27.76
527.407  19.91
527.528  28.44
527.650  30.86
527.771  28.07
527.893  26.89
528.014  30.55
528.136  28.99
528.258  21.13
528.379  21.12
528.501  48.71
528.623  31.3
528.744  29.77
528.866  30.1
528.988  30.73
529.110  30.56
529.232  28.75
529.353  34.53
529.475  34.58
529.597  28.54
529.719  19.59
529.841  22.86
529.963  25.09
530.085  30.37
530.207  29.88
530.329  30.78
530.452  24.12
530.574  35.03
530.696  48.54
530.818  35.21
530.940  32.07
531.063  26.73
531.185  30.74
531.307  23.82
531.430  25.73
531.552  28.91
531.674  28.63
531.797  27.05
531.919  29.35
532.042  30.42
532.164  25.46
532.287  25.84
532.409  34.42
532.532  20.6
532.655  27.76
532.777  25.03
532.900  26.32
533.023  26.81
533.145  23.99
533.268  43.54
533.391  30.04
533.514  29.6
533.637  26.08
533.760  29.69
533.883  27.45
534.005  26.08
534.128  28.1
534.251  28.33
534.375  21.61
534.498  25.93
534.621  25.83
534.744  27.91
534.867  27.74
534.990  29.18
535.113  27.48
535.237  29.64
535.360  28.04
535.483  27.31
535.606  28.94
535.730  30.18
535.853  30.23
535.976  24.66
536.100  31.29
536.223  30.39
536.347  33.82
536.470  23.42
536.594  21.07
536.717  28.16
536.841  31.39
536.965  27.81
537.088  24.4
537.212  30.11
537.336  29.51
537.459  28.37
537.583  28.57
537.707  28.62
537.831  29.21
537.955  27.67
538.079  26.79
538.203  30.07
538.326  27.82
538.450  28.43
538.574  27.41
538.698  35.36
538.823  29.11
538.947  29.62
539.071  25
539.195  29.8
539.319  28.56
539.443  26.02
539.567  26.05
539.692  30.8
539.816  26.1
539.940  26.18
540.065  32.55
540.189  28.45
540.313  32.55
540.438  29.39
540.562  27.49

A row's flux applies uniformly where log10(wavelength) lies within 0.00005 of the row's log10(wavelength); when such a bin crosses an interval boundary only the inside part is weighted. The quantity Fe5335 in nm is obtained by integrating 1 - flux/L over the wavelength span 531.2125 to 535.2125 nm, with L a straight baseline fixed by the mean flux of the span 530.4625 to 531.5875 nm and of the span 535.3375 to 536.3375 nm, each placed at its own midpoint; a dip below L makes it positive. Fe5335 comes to 0.366 nm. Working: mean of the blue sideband 31.6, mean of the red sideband 29.2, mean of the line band 27.7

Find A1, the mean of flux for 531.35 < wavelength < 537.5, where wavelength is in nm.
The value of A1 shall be 28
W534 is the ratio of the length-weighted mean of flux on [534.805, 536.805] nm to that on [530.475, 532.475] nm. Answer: 0.93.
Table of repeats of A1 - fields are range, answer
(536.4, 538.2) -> 27.6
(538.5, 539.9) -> 28.5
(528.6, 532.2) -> 29.7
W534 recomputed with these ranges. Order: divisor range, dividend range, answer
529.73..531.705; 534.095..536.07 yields 0.93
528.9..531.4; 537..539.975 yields 0.94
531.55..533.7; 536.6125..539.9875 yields 1.00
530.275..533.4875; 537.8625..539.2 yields 0.98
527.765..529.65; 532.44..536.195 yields 0.92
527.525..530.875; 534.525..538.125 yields 0.93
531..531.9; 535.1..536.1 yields 1.04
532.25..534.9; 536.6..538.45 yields 1.02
